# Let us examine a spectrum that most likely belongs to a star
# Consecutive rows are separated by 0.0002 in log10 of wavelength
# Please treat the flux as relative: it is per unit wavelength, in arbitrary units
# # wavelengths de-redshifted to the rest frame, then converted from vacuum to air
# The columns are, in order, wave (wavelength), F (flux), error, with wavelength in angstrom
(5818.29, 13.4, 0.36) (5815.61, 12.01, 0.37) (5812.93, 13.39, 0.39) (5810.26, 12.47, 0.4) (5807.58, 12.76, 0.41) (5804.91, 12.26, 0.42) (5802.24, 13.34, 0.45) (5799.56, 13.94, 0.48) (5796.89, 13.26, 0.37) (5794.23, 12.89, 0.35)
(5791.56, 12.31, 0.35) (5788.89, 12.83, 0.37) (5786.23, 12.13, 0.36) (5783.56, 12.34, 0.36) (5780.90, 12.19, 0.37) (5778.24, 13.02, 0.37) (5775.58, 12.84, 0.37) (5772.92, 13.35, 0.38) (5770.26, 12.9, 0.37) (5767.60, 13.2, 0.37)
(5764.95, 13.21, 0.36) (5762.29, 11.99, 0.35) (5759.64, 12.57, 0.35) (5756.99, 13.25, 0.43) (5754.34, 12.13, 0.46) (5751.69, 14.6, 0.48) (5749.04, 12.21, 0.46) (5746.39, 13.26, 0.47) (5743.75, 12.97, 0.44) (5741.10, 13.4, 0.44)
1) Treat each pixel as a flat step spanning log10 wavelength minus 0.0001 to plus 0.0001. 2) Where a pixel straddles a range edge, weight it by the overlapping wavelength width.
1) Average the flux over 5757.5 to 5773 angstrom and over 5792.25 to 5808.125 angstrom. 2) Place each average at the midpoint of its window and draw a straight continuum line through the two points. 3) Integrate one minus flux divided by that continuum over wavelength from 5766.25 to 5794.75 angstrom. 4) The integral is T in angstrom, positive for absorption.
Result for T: 0.48 angstrom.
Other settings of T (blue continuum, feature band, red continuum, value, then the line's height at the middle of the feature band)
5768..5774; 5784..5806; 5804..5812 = -0.2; 12.8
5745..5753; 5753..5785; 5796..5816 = 1.1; 13.2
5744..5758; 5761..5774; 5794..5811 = 0.1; 13.1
